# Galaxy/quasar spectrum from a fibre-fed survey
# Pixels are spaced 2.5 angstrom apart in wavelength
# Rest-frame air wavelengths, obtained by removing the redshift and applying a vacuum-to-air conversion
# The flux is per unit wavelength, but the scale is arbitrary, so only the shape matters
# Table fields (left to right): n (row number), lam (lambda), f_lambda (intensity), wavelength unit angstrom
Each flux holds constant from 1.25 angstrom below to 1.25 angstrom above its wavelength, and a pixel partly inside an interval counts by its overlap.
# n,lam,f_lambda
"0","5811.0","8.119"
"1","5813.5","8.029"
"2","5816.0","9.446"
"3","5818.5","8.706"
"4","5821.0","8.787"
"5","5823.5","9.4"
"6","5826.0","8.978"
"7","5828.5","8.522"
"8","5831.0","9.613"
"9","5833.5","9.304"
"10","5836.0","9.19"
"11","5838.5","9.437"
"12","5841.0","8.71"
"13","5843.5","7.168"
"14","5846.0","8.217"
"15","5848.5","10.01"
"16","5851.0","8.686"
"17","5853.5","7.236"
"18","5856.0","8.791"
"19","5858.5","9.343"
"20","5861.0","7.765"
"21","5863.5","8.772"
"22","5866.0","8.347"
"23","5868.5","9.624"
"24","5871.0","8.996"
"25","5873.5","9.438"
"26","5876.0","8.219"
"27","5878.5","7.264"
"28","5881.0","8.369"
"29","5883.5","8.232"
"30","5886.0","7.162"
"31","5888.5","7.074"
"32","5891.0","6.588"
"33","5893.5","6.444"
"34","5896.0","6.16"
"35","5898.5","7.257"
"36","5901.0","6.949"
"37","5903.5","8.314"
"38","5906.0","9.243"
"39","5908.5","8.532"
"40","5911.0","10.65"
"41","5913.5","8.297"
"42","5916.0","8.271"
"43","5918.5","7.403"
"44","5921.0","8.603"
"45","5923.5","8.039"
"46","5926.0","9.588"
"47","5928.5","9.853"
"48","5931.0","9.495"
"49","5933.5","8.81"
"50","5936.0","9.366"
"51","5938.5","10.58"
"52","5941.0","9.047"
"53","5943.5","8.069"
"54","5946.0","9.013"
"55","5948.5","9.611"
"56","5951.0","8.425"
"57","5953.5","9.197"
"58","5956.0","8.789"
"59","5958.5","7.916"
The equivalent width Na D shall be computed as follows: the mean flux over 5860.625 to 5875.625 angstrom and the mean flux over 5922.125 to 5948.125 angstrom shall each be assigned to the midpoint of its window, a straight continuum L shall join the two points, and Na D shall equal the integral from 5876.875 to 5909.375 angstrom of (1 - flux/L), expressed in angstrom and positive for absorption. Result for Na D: 5.3 angstrom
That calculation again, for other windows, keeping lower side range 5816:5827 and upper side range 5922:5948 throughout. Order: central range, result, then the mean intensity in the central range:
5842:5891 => 4.2 angstrom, 8.31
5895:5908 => 2.1 angstrom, 7.67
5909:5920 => 0.6 angstrom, 8.65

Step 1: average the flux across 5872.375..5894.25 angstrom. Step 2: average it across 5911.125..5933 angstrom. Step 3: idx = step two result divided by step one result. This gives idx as 1.15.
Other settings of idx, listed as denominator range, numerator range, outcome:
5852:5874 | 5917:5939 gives 1.04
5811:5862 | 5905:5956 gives 1.03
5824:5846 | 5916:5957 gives 1.01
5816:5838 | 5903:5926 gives 0.95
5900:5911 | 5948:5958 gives 1.04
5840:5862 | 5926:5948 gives 1.10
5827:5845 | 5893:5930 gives 0.94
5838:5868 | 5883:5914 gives 0.91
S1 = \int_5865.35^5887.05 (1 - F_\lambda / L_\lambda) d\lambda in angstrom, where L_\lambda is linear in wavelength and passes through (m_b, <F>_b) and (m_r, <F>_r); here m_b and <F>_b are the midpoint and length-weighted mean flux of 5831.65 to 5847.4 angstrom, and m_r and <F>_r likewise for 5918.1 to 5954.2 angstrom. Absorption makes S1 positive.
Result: 1.0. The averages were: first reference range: 8.72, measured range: 8.42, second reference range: 9.04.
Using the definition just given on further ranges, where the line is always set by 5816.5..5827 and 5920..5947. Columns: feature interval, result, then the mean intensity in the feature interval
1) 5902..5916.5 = 0.36 angstrom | 8.88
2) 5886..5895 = 2.31 angstrom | 6.75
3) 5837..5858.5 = 1.06 angstrom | 8.59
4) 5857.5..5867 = 0.54 angstrom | 8.54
